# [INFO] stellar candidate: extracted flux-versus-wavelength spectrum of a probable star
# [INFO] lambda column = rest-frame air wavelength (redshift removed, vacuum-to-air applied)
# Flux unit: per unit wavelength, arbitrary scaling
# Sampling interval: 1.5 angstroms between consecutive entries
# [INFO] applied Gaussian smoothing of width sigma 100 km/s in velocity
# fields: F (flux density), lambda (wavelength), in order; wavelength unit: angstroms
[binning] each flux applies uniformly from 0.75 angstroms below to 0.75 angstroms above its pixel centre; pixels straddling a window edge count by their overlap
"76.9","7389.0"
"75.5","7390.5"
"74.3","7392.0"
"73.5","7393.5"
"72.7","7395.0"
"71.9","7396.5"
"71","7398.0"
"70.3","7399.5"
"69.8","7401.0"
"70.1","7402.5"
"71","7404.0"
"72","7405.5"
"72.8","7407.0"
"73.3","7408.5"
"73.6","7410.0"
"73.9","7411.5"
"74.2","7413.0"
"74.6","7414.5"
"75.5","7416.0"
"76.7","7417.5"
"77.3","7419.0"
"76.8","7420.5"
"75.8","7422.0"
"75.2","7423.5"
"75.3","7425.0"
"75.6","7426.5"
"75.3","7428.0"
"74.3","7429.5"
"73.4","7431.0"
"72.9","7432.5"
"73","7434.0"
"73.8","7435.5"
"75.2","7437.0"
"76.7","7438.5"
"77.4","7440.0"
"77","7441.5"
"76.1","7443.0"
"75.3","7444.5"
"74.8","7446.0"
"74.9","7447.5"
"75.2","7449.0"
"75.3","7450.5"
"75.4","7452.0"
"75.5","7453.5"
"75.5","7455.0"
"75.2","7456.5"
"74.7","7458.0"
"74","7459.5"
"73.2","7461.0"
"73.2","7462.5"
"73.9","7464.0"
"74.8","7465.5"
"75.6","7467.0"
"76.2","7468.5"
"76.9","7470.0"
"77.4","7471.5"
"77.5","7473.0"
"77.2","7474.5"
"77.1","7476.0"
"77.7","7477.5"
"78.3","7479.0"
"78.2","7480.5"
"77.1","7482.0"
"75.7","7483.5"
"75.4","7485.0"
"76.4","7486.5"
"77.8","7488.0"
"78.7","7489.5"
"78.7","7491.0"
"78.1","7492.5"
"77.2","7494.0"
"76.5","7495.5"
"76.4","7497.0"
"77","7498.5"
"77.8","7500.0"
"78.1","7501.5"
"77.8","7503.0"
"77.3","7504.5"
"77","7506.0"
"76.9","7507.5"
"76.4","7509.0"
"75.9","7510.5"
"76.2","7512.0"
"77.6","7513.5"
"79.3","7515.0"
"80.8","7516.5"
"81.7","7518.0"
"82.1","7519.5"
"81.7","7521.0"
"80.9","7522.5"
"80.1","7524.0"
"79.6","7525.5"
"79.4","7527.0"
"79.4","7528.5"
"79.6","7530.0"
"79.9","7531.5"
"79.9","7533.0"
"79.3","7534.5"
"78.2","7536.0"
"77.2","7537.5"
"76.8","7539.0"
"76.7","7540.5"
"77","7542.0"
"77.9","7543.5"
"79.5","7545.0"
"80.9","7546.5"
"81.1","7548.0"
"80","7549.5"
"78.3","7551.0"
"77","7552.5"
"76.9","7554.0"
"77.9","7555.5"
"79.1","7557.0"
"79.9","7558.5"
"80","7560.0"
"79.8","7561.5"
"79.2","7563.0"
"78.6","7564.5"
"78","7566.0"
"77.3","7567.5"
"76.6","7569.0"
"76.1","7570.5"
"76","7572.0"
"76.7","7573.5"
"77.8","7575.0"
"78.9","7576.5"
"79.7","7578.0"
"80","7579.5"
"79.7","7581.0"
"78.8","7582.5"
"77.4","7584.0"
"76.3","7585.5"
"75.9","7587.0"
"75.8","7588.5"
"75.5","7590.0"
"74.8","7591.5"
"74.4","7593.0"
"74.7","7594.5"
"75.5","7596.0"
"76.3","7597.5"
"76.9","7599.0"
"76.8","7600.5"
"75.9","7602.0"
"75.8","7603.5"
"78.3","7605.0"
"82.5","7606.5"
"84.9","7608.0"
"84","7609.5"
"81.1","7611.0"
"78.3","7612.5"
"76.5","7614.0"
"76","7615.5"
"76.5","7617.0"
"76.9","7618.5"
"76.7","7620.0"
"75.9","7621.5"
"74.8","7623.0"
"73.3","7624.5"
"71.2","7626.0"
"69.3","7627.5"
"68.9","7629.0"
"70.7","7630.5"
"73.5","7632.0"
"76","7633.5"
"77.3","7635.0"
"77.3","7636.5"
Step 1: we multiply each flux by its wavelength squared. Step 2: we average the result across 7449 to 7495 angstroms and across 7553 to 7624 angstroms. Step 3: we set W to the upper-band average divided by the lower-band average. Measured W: 1.05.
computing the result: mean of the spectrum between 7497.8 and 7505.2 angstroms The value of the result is 77.6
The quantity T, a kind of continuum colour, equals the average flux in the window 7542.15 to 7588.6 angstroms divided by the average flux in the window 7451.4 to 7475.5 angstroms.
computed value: 1.0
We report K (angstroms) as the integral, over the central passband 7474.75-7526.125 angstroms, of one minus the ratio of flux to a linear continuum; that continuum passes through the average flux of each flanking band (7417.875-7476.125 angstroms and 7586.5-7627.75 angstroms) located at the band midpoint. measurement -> -1.5 angstroms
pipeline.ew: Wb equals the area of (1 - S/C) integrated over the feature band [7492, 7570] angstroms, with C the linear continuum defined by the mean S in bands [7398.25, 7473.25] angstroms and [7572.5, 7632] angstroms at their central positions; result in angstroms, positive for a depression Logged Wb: -2.9 angstroms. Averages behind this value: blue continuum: 74.6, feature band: 78.5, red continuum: 76.6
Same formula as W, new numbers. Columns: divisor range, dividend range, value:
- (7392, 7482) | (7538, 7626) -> 1.08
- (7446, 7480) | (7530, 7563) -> 1.06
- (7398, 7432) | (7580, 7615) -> 1.10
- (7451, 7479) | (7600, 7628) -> 1.06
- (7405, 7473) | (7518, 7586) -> 1.08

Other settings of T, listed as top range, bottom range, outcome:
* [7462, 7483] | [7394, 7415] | 1.06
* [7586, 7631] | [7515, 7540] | 0.96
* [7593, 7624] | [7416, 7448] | 1.03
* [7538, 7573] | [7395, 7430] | 1.06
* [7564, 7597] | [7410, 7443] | 1.02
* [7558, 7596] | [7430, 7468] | 1.03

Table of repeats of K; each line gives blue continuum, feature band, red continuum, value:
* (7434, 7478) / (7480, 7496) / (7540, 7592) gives -0.2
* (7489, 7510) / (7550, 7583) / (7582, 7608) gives -0.6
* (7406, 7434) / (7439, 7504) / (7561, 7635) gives -0.9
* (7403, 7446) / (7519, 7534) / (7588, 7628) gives -0.9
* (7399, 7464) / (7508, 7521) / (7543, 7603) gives -0.4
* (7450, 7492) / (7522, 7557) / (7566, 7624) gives -0.9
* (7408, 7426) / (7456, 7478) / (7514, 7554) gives 0.4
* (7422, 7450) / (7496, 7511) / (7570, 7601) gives -0.2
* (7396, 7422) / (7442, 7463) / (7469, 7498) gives 0.2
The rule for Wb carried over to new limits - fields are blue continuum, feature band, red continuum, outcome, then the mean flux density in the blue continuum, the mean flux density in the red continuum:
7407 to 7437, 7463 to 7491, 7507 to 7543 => 0.05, 74.7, 78.9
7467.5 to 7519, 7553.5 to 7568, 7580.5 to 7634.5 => -0.37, 77.5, 76.3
